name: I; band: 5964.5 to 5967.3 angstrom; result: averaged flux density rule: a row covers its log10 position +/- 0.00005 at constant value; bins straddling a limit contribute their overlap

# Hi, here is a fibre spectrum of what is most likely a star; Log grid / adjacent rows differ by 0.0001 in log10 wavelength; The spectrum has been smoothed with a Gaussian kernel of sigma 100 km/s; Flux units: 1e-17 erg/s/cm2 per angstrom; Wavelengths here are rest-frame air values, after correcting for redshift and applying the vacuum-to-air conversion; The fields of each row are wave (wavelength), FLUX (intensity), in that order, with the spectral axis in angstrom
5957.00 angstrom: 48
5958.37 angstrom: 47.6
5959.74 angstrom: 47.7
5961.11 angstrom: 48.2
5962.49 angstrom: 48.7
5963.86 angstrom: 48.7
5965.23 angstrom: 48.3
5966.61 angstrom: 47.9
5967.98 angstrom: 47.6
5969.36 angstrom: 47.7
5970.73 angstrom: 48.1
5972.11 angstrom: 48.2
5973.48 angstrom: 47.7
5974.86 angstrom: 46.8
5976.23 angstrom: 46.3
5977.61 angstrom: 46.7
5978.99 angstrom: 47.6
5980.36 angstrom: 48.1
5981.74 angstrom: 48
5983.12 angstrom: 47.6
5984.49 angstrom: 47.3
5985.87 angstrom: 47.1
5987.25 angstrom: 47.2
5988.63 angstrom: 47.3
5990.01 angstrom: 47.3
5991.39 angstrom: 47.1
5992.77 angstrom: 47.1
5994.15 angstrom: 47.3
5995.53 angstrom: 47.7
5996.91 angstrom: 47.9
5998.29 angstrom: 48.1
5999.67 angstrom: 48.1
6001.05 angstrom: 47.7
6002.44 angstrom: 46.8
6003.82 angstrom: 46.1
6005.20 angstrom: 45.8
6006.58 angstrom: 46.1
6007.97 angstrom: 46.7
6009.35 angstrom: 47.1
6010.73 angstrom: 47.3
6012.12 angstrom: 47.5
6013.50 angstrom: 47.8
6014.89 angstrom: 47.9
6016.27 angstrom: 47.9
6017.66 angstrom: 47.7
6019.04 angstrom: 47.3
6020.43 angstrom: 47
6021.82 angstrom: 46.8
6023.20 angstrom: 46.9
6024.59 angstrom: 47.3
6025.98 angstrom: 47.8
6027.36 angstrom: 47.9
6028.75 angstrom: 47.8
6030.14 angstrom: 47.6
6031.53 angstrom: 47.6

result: 48.1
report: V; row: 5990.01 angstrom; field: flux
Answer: 47.3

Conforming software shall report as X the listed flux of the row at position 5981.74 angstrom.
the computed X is 48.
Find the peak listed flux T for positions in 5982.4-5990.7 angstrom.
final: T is 47.6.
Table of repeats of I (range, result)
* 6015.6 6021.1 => 47.5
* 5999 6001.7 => 47.9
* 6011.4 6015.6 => 47.7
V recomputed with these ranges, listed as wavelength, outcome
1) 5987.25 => 47.2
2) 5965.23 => 48.3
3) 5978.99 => 47.6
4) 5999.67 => 48.1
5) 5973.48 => 47.7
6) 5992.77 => 47.1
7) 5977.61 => 46.7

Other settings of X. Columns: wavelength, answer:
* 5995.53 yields 47.7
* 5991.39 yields 47.1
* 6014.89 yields 47.9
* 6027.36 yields 47.9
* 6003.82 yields 46.1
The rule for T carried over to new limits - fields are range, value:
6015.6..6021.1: 47.9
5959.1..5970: 48.7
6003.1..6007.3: 46.1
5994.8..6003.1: 48.1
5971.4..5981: 48.2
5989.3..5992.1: 47.3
